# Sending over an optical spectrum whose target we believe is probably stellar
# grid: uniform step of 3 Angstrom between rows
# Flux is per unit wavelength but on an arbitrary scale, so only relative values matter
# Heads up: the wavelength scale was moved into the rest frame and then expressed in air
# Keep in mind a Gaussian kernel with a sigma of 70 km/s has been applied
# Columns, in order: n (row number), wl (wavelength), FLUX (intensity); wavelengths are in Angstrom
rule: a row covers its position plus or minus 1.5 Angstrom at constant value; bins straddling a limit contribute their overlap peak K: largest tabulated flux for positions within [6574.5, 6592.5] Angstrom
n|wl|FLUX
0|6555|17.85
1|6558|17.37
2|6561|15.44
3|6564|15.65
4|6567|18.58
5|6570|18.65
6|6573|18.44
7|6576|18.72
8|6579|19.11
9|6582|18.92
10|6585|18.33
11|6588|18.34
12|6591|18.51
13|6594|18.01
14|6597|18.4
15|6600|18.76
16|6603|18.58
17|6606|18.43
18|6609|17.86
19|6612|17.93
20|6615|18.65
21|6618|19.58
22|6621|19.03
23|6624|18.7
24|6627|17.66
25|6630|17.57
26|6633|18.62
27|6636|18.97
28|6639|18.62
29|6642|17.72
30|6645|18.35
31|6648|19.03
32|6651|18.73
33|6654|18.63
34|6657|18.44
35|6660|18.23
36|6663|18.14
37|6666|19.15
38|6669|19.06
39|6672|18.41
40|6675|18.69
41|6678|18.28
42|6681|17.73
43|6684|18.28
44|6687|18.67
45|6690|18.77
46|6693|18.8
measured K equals 19.11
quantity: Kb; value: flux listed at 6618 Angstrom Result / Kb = 19.58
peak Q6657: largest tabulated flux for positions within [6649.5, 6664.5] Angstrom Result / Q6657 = 18.73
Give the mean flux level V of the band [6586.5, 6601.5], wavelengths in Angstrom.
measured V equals 18.4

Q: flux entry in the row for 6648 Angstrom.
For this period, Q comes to 19.03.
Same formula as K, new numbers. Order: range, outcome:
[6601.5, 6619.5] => 19.58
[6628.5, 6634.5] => 18.62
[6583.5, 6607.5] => 18.76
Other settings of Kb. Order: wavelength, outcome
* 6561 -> 15.44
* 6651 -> 18.73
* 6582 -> 18.92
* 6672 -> 18.41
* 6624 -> 18.7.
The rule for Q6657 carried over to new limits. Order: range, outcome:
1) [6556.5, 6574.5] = 18.65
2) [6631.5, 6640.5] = 18.97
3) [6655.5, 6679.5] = 19.15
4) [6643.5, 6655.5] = 19.03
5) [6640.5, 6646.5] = 18.35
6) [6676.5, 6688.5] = 18.67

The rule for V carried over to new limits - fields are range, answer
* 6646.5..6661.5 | 18.6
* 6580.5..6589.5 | 18.5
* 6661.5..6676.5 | 18.7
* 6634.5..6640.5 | 18.8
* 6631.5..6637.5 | 18.8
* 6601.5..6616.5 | 18.3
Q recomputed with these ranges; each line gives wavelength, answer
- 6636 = 18.97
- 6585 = 18.33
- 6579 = 19.11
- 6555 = 17.85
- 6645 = 18.35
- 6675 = 18.69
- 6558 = 17.37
